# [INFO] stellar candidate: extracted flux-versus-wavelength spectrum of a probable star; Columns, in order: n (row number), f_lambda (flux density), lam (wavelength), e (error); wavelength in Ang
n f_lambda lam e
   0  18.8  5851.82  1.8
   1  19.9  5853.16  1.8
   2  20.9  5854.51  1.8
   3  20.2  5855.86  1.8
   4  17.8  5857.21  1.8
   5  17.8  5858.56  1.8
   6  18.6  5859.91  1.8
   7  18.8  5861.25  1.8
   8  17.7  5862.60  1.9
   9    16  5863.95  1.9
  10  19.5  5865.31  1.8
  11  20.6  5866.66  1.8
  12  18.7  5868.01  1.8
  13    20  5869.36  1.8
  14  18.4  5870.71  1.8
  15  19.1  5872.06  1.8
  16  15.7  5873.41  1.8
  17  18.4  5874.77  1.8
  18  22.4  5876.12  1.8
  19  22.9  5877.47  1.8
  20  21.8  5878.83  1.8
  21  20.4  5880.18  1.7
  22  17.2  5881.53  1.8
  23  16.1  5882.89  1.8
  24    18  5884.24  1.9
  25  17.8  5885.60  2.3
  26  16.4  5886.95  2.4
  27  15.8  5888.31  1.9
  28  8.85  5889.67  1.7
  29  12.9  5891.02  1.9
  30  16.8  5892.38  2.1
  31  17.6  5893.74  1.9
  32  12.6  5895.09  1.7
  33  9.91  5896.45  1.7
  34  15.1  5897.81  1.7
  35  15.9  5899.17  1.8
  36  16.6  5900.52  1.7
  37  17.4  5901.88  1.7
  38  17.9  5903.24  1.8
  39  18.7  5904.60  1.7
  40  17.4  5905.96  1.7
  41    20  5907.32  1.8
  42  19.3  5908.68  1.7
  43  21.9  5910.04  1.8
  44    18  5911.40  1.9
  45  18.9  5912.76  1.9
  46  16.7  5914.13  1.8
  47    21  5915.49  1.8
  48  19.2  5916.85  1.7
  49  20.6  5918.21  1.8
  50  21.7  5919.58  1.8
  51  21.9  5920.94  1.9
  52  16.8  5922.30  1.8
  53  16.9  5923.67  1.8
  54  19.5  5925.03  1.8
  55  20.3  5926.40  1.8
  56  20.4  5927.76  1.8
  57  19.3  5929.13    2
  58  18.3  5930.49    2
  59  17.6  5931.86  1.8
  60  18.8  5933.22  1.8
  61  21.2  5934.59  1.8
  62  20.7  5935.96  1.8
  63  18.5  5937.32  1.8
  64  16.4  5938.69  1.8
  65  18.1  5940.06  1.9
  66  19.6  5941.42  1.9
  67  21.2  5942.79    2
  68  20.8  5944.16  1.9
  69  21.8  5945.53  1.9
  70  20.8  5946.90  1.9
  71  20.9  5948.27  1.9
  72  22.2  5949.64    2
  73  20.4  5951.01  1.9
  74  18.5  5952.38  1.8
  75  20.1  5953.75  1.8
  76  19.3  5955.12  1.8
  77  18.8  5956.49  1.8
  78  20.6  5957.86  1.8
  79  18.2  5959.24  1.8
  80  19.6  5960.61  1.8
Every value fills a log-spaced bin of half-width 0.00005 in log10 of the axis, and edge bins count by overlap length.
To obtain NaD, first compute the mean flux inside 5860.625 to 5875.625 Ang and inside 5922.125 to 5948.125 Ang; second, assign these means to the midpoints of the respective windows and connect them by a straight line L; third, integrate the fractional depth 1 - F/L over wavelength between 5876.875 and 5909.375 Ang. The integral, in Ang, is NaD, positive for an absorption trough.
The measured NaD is 3.5 Ang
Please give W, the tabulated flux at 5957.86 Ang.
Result 20.6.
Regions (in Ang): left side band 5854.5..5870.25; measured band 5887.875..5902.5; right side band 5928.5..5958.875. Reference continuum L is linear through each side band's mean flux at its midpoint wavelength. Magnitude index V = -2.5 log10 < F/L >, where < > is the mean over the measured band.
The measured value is 0.31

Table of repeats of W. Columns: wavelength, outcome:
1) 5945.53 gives 21.8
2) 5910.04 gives 21.9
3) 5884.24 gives 18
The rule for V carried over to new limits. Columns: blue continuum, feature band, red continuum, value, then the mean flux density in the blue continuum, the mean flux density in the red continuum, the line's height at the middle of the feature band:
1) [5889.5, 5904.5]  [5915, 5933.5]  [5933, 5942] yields -0.10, 15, 19.1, 17.7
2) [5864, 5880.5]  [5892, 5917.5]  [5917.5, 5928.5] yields 0.13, 19.7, 19.7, 19.7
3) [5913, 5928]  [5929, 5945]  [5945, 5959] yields 0.04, 19.5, 20.2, 19.9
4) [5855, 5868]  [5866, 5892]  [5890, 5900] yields -0.10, 18.6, 14.3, 16.3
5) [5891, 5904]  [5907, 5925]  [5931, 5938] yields -0.12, 15.4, 19.3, 17.4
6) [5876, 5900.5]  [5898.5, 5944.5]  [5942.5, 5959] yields -0.03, 16.4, 20.4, 18.5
